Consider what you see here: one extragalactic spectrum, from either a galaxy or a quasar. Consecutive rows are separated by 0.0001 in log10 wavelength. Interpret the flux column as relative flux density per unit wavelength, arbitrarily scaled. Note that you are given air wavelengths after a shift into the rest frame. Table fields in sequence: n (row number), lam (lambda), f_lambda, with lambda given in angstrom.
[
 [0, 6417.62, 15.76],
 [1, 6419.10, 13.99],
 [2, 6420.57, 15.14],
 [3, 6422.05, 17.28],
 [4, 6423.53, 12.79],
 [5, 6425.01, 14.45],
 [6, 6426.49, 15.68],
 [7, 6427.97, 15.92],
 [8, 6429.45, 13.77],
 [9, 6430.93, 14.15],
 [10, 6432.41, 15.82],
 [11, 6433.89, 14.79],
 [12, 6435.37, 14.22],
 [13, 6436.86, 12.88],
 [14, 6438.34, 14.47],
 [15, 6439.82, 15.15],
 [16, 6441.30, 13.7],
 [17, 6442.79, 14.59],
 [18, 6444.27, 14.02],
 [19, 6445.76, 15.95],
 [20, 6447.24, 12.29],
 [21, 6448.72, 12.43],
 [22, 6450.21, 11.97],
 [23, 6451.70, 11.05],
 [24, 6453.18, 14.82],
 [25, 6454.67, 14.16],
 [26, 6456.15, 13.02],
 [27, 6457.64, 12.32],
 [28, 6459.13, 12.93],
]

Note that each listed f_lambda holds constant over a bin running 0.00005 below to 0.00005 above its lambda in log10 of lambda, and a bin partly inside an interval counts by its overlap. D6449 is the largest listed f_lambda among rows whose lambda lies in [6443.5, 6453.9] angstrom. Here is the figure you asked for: 15.95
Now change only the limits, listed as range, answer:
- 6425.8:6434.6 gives 15.92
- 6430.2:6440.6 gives 15.82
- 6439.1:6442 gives 15.15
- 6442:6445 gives 14.59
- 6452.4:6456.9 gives 14.82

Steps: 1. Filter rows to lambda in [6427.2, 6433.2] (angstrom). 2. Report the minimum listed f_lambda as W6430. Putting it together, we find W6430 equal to 13.77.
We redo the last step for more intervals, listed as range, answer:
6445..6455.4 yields 11.05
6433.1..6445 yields 12.88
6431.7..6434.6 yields 14.79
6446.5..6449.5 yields 12.29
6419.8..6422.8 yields 15.14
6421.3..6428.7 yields 12.79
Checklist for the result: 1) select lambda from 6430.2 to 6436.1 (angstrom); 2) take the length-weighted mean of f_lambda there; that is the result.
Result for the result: 14.8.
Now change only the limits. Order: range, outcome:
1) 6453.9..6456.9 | 13.6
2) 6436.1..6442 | 14.1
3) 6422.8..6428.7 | 14.7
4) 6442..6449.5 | 13.8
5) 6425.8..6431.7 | 14.9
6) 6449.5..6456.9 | 13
